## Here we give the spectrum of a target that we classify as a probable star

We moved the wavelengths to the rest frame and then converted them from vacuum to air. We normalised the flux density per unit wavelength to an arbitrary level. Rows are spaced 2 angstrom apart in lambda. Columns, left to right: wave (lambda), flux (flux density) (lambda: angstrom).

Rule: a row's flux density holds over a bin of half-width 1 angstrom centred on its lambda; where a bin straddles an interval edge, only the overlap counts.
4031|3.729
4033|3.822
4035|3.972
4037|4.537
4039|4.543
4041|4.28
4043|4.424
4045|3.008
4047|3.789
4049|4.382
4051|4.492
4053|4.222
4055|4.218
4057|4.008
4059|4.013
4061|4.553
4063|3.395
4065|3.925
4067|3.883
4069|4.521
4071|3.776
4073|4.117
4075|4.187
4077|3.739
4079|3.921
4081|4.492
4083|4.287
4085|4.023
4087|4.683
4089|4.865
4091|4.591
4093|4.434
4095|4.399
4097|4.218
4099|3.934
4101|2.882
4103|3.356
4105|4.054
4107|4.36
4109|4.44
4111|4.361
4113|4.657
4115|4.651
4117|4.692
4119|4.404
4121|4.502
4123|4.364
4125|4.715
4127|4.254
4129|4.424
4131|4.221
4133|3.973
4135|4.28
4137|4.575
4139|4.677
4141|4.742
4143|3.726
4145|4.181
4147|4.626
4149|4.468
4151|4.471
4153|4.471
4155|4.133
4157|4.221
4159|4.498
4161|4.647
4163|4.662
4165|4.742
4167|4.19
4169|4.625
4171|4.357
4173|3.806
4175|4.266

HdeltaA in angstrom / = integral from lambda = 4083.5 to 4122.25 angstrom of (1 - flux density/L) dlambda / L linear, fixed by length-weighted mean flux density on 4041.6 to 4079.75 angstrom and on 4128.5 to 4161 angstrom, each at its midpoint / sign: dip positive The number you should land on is -0.8 angstrom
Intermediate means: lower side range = 4.03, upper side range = 4.36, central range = 4.29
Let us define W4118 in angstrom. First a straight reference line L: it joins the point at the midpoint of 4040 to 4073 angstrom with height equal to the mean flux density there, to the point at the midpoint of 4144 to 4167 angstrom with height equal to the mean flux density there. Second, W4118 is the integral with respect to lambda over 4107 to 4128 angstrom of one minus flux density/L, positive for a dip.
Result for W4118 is -1.0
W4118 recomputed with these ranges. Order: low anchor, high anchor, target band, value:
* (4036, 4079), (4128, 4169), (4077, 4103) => 0.2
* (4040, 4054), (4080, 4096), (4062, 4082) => 1.5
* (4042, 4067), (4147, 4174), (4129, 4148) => 0.0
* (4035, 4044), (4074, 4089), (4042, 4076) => 2.1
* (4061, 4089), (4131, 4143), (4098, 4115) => 0.8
